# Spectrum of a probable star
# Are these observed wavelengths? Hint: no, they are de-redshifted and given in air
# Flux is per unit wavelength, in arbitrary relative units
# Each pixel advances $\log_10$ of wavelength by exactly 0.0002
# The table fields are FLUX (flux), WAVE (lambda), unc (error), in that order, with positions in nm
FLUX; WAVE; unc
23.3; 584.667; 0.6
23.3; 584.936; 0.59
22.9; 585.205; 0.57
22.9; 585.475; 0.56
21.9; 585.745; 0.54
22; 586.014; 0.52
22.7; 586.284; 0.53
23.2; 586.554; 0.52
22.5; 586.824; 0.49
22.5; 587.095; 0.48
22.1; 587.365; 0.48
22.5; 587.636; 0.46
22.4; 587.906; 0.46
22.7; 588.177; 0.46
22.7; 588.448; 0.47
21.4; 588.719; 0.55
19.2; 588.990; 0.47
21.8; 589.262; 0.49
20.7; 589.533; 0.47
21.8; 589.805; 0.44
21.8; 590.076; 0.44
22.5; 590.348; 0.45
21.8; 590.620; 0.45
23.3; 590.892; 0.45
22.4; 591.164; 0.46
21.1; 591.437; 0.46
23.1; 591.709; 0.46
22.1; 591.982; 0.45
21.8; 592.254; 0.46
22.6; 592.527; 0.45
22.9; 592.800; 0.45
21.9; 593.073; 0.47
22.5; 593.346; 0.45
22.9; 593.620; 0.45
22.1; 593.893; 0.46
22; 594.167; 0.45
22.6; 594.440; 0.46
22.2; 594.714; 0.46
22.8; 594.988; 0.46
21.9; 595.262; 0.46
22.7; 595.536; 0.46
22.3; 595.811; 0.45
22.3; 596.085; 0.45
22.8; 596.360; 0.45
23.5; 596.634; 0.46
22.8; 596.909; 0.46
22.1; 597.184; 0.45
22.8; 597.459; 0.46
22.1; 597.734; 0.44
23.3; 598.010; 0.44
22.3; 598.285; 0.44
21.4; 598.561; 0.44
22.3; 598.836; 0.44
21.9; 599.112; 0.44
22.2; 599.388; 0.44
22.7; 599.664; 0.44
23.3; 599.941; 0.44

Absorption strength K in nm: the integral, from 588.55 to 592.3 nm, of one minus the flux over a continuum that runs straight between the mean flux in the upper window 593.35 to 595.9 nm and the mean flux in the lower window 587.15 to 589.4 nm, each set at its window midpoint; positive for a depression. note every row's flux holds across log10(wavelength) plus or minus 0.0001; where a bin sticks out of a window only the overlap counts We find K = 0.05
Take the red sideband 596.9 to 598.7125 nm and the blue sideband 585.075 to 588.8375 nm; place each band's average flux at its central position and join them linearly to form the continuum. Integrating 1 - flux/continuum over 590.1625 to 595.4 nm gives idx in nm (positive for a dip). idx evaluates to 0.02 nm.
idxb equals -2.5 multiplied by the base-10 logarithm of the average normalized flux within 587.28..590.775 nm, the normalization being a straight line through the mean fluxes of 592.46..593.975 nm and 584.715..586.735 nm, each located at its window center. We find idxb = 0.04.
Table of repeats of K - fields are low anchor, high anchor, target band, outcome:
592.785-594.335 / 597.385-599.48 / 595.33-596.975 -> -0.03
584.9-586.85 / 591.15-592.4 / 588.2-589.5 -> 0.06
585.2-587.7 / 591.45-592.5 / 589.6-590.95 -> 0.01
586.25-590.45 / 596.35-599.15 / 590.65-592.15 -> -0.01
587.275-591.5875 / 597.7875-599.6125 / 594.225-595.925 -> -0.02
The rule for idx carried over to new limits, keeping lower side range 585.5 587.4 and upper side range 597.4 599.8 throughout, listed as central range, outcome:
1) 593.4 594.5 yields 0.00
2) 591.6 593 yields 0.00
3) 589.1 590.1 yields 0.04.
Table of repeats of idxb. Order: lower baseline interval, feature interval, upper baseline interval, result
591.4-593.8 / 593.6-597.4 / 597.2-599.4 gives -0.01 mag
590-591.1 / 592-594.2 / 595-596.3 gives 0.00 mag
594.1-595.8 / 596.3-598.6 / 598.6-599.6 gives -0.02 mag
